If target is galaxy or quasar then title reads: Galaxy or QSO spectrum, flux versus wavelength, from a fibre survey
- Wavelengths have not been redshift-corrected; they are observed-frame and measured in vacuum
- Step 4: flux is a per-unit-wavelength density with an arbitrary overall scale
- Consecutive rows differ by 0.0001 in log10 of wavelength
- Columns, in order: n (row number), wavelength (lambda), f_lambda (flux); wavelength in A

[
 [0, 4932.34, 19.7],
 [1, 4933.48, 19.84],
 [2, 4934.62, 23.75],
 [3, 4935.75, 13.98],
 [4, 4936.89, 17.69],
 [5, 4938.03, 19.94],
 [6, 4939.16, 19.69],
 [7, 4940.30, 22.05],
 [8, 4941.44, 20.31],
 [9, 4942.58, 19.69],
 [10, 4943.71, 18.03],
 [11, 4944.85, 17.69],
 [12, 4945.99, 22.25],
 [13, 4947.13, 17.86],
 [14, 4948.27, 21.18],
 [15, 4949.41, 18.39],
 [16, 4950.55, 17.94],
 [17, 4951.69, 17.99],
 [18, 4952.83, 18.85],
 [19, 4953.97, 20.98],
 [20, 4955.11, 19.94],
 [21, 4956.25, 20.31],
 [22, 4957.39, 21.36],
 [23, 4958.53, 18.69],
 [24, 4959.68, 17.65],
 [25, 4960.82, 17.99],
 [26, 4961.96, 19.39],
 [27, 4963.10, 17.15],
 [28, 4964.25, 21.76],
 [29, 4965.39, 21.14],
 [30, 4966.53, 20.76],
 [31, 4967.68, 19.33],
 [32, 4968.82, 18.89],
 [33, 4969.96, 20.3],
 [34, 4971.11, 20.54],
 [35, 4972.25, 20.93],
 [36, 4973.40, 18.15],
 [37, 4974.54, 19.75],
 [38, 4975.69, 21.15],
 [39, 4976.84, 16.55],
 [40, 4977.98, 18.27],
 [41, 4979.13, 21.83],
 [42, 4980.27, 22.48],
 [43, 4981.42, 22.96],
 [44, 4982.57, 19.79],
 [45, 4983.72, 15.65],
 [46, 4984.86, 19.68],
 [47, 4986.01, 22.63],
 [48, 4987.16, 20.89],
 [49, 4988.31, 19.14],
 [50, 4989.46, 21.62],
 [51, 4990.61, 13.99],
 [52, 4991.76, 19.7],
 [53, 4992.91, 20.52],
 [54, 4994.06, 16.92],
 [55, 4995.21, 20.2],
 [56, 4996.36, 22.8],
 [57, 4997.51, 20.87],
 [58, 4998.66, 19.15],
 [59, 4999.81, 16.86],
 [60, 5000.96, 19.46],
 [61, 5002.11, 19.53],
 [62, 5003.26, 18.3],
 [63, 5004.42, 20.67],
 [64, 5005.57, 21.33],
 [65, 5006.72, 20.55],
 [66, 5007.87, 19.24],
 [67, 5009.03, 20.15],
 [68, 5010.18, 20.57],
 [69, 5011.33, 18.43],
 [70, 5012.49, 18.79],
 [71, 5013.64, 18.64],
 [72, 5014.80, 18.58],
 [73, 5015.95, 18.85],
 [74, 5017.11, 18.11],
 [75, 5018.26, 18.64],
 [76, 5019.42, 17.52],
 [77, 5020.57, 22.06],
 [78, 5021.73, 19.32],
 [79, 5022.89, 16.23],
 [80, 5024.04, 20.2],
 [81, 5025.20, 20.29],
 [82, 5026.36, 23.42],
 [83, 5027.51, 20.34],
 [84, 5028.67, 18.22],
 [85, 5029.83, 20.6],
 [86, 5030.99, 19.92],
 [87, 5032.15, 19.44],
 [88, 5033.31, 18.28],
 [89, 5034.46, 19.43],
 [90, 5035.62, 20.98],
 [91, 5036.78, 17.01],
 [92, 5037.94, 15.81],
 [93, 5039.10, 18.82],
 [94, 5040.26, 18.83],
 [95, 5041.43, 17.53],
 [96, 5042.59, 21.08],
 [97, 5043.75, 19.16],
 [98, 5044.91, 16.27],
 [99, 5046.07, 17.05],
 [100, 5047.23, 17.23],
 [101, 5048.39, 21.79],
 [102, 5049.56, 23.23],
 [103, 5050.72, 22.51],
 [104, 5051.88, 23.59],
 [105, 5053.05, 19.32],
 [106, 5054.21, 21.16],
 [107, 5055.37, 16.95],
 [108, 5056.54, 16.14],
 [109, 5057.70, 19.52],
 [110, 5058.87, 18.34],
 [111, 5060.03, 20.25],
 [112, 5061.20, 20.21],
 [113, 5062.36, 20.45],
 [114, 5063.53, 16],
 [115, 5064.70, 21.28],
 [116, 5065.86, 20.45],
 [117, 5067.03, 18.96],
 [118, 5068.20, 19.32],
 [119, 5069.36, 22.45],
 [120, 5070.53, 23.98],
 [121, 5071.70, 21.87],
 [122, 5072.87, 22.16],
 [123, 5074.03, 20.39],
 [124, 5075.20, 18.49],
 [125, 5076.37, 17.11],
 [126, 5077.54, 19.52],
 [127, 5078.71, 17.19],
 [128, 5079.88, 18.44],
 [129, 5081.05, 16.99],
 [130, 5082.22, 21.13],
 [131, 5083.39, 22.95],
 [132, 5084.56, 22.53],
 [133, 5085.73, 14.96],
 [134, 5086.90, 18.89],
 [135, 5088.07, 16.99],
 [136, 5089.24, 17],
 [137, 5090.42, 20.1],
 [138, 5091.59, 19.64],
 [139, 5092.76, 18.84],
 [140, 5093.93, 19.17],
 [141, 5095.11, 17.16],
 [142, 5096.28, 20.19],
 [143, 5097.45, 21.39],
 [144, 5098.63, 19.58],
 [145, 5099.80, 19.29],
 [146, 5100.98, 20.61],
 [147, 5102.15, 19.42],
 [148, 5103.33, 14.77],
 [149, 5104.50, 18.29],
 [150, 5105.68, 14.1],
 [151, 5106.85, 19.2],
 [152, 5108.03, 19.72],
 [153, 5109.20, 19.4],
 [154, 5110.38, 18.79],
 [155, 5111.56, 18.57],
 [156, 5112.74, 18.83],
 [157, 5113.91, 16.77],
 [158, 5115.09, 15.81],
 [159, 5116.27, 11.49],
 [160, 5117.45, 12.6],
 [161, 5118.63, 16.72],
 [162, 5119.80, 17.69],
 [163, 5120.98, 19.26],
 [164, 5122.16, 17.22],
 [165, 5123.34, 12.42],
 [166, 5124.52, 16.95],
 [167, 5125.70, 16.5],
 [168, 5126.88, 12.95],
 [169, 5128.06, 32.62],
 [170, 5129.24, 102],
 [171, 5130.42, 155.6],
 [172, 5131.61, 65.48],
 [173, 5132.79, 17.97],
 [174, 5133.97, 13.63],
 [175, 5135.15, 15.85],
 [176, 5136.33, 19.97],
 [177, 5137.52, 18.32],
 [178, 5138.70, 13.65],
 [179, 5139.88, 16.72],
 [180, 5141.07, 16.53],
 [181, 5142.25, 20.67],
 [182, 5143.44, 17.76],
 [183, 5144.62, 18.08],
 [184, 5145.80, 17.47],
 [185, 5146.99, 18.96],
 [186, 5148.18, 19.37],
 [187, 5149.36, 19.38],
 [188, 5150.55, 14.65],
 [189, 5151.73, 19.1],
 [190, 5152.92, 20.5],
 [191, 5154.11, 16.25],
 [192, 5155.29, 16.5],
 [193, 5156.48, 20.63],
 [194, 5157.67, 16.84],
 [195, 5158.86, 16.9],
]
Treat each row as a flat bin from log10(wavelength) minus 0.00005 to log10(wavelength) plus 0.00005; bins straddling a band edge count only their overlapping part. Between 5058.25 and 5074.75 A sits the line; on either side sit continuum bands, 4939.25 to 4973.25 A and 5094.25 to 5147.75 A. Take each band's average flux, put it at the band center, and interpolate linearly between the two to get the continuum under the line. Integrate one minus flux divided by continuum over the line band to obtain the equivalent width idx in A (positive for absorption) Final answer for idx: 1.4 A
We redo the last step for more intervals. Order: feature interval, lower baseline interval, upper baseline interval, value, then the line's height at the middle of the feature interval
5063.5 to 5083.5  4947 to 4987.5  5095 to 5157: 1.75 A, 21.9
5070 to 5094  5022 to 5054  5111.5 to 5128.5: -1.73 A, 18.1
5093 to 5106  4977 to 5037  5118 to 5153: 3.23 A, 24.8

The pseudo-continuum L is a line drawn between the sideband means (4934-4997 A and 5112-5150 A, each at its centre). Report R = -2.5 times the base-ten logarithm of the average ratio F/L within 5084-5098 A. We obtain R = 0.27 mag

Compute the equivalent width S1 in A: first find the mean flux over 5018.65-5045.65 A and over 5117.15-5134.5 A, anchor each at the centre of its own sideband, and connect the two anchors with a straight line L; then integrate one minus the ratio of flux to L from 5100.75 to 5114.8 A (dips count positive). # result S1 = 6.2 A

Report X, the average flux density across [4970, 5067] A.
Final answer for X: 19.5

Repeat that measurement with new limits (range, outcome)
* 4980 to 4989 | 20.3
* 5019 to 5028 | 20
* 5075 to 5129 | 18.8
